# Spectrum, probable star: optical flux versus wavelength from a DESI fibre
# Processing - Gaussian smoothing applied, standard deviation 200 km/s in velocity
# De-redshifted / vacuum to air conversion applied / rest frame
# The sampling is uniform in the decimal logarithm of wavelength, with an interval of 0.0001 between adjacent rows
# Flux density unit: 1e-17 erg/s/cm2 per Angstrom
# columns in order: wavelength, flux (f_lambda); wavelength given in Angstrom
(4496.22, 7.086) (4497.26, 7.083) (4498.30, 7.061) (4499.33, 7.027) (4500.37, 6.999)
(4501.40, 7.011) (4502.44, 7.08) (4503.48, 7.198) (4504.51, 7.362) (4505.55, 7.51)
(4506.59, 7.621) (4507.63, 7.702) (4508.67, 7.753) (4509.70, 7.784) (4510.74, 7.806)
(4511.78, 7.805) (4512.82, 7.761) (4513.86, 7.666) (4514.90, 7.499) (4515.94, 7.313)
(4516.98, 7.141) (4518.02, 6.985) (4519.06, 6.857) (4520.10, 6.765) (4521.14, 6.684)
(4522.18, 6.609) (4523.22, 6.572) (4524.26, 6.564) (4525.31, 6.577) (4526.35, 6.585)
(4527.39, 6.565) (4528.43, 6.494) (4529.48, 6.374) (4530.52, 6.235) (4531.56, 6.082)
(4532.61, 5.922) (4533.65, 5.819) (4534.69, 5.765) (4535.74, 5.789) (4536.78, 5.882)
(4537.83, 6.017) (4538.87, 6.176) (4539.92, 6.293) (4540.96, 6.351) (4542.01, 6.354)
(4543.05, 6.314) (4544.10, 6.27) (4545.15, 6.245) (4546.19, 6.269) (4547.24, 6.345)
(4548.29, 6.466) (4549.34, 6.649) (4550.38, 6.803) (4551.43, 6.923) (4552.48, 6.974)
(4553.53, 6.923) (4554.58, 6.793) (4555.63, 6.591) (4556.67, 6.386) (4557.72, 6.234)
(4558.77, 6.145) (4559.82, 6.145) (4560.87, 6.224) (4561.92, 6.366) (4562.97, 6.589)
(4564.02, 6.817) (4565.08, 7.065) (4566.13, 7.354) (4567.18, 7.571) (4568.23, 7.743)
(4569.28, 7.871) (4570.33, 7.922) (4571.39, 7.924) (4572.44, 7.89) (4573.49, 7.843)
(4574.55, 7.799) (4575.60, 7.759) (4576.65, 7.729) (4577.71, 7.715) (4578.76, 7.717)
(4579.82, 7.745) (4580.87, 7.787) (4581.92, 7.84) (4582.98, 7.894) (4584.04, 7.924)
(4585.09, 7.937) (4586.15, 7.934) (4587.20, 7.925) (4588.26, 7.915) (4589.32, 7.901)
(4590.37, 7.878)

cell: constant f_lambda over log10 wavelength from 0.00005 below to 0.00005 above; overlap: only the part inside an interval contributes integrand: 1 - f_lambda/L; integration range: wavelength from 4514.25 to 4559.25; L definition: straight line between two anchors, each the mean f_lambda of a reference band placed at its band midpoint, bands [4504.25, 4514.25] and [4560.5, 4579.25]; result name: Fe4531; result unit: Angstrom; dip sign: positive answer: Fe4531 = 6.5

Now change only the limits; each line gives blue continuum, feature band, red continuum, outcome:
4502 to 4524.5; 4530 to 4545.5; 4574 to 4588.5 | 2.86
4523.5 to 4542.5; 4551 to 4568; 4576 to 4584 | 0.93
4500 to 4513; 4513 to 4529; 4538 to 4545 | 0.27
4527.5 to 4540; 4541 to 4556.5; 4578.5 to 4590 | 0.13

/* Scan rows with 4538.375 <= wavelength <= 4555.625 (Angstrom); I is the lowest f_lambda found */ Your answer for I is 6.176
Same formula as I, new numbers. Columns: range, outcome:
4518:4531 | 6.235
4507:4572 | 5.765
